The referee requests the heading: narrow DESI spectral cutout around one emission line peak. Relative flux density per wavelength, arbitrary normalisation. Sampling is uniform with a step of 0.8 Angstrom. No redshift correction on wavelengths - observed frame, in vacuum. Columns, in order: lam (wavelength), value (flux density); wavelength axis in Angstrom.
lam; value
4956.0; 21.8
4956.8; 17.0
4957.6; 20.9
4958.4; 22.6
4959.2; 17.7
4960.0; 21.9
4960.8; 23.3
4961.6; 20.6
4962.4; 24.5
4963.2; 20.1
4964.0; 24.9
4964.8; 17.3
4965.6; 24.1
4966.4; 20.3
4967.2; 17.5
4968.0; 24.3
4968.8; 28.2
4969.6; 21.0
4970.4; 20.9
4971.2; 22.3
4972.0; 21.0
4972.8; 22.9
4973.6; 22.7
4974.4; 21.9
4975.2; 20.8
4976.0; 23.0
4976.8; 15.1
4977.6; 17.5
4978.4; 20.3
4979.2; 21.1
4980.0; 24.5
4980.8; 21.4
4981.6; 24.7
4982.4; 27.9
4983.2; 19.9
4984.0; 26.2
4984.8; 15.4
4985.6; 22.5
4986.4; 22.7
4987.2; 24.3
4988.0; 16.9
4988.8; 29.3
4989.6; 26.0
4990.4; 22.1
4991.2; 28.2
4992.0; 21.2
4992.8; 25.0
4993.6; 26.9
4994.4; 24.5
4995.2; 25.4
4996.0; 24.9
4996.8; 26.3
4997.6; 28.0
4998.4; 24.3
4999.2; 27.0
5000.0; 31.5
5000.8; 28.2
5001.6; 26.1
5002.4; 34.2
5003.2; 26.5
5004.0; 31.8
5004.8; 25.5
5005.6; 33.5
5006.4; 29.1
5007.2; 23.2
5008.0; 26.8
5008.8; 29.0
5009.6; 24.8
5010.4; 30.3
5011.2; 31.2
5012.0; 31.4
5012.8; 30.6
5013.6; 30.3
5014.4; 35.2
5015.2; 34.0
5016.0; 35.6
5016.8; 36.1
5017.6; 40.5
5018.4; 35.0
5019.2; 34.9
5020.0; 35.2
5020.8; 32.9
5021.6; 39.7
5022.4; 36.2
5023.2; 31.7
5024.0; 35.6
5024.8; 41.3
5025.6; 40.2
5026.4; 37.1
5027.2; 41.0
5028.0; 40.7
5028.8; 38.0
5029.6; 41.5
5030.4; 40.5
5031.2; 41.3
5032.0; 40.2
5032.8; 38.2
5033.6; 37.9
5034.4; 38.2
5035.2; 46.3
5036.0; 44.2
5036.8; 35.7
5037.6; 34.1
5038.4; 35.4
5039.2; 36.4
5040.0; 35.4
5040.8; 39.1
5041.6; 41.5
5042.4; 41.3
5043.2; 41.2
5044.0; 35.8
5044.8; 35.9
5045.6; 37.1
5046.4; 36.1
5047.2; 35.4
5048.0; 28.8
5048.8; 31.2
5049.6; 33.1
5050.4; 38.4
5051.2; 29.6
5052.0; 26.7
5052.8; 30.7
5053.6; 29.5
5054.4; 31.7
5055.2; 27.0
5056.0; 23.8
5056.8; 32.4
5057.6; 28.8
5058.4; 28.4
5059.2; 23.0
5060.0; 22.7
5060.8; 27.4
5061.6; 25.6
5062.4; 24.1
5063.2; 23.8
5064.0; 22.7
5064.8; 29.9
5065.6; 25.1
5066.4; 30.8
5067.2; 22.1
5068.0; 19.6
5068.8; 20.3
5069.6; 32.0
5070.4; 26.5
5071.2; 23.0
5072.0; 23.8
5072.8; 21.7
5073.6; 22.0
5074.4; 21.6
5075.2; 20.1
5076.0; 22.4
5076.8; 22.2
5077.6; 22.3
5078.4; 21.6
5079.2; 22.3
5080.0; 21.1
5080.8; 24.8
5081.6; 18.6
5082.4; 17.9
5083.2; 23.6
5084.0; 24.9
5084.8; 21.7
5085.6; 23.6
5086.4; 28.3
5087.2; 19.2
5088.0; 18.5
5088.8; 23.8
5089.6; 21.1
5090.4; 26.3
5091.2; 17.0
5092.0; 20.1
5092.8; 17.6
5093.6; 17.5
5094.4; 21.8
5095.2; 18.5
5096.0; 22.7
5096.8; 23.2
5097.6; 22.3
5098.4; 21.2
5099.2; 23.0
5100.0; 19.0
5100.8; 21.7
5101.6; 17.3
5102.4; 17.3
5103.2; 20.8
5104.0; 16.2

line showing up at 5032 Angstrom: C IV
